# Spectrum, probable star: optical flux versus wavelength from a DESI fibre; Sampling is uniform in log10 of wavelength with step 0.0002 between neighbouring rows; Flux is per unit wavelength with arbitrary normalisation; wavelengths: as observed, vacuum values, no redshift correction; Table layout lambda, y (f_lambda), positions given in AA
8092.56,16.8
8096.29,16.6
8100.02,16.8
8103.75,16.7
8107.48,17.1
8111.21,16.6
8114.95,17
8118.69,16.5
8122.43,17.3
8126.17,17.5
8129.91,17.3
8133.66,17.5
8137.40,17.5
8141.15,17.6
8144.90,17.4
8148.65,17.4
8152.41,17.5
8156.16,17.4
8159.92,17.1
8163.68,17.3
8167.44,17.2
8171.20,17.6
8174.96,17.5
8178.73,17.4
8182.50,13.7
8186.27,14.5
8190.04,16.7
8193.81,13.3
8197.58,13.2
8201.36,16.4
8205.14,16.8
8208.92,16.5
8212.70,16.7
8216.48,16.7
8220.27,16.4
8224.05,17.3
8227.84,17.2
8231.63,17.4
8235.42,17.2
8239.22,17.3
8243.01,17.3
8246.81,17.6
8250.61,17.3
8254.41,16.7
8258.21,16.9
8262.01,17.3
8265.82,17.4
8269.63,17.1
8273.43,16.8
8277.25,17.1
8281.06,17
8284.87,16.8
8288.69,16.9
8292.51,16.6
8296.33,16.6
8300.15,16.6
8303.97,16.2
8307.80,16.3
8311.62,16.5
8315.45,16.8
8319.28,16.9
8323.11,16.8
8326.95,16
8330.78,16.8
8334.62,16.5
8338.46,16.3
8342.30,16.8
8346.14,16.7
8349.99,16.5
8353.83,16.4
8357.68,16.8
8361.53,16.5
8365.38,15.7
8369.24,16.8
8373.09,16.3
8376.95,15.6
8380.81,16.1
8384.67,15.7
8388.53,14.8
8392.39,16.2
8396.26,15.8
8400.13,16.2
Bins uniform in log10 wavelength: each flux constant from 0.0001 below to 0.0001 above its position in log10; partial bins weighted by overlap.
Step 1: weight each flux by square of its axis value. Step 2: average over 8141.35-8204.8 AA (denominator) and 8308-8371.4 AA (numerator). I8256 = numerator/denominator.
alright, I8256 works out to 1.1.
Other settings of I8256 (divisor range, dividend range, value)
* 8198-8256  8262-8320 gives 1.01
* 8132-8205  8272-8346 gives 1.04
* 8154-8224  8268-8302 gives 1.06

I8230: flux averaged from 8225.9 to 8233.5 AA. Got 17.3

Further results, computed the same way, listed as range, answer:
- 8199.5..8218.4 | 16.6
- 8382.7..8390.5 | 15.3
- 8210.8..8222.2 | 16.6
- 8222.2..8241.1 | 17.3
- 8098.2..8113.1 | 16.8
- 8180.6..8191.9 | 15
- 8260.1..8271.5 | 17.3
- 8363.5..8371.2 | 16.3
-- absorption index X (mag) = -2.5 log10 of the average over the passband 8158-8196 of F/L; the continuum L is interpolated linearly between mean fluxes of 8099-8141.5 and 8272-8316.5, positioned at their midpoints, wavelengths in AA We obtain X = 0.05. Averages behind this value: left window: 17.1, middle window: 16.2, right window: 16.7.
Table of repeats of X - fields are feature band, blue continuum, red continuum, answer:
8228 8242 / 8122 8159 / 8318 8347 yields -0.02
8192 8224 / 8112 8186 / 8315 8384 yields 0.07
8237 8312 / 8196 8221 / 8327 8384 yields -0.05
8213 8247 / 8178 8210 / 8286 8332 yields -0.09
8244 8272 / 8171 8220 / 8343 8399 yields -0.08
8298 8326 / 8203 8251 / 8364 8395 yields -0.01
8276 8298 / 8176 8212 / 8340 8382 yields -0.06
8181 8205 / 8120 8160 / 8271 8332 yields 0.16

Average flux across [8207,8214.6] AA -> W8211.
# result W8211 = 16.6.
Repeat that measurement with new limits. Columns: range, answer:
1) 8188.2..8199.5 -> 14.4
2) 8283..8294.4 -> 16.8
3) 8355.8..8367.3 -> 16.3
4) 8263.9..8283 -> 17.1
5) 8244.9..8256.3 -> 17.2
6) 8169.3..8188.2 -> 16.1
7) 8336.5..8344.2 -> 16.5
